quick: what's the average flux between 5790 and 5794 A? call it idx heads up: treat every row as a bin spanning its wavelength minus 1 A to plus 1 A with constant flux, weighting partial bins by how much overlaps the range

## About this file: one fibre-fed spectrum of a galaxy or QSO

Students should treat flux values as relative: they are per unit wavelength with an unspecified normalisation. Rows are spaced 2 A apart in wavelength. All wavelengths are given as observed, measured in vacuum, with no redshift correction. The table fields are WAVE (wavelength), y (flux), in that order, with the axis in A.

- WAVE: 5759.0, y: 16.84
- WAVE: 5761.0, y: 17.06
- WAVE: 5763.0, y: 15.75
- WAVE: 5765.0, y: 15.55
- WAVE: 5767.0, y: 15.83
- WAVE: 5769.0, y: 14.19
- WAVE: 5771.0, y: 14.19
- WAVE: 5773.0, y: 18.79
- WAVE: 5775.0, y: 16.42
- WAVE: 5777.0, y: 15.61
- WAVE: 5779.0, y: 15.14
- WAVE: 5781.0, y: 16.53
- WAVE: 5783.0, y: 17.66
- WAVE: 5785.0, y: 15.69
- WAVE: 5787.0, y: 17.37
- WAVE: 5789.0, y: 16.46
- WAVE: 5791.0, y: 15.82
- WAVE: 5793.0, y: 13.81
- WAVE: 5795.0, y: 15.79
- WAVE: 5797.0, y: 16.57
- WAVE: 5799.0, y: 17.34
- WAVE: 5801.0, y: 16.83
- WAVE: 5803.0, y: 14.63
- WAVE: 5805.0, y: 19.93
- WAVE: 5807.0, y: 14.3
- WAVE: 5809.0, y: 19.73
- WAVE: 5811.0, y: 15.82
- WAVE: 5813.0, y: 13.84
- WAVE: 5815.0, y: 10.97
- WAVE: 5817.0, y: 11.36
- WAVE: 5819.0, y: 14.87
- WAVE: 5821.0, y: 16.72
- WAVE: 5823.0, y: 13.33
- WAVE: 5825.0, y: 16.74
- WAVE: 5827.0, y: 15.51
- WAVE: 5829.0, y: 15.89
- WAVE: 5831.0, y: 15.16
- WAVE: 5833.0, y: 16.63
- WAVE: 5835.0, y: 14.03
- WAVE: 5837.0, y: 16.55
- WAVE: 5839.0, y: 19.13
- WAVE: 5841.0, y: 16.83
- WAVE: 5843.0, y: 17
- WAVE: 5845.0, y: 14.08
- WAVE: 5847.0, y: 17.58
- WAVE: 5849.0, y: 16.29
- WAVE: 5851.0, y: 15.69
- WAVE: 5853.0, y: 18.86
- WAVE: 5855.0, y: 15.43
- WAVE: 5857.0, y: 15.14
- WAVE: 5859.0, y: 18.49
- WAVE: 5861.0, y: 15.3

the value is 14.8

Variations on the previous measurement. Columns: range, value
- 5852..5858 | 16.5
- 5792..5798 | 15.4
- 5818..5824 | 15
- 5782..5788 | 16.9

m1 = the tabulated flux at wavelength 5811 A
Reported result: 15.82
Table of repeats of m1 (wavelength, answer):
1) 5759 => 16.84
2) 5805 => 19.93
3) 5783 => 17.66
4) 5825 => 16.74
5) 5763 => 15.75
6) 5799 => 17.34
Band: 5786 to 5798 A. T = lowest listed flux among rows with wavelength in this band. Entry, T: 13.81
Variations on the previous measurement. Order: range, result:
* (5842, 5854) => 14.08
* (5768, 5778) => 14.19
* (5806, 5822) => 10.97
